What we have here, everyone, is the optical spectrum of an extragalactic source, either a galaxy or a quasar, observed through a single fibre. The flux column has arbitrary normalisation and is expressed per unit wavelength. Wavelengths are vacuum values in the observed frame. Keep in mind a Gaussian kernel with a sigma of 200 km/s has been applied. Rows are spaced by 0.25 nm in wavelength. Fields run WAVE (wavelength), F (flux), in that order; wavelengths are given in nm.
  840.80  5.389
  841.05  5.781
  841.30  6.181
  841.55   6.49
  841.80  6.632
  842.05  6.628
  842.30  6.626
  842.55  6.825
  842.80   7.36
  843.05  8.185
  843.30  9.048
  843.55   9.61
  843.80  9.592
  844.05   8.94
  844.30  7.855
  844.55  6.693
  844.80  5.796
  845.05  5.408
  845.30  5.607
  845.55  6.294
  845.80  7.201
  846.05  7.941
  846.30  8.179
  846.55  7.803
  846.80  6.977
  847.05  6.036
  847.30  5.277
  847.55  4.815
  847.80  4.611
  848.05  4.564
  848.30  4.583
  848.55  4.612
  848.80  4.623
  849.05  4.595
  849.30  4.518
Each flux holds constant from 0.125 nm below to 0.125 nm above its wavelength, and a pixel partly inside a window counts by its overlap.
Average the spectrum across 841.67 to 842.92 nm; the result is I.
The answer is 6.81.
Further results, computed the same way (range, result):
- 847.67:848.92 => 4.6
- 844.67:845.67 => 5.78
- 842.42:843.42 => 7.84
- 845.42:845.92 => 6.73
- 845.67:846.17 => 7.55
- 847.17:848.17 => 4.82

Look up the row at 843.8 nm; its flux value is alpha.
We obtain 9.592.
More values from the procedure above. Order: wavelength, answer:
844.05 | 8.94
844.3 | 7.855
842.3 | 6.626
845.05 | 5.408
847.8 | 4.611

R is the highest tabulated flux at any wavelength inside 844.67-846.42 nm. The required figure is 8.179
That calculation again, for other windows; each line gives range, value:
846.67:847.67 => 6.977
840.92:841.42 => 6.181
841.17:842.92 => 7.36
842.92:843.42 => 9.048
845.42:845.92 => 7.201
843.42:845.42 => 9.61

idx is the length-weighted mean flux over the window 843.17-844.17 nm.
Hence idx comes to 9.29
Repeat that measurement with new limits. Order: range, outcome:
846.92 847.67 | 5.39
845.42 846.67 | 7.47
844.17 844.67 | 7.3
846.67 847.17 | 6.52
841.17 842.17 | 6.48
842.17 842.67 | 6.72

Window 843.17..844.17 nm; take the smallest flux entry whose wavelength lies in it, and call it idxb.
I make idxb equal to 8.94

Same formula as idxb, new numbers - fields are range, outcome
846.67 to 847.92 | 4.611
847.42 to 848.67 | 4.564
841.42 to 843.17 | 6.49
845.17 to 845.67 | 5.607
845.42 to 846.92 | 6.294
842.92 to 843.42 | 8.185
